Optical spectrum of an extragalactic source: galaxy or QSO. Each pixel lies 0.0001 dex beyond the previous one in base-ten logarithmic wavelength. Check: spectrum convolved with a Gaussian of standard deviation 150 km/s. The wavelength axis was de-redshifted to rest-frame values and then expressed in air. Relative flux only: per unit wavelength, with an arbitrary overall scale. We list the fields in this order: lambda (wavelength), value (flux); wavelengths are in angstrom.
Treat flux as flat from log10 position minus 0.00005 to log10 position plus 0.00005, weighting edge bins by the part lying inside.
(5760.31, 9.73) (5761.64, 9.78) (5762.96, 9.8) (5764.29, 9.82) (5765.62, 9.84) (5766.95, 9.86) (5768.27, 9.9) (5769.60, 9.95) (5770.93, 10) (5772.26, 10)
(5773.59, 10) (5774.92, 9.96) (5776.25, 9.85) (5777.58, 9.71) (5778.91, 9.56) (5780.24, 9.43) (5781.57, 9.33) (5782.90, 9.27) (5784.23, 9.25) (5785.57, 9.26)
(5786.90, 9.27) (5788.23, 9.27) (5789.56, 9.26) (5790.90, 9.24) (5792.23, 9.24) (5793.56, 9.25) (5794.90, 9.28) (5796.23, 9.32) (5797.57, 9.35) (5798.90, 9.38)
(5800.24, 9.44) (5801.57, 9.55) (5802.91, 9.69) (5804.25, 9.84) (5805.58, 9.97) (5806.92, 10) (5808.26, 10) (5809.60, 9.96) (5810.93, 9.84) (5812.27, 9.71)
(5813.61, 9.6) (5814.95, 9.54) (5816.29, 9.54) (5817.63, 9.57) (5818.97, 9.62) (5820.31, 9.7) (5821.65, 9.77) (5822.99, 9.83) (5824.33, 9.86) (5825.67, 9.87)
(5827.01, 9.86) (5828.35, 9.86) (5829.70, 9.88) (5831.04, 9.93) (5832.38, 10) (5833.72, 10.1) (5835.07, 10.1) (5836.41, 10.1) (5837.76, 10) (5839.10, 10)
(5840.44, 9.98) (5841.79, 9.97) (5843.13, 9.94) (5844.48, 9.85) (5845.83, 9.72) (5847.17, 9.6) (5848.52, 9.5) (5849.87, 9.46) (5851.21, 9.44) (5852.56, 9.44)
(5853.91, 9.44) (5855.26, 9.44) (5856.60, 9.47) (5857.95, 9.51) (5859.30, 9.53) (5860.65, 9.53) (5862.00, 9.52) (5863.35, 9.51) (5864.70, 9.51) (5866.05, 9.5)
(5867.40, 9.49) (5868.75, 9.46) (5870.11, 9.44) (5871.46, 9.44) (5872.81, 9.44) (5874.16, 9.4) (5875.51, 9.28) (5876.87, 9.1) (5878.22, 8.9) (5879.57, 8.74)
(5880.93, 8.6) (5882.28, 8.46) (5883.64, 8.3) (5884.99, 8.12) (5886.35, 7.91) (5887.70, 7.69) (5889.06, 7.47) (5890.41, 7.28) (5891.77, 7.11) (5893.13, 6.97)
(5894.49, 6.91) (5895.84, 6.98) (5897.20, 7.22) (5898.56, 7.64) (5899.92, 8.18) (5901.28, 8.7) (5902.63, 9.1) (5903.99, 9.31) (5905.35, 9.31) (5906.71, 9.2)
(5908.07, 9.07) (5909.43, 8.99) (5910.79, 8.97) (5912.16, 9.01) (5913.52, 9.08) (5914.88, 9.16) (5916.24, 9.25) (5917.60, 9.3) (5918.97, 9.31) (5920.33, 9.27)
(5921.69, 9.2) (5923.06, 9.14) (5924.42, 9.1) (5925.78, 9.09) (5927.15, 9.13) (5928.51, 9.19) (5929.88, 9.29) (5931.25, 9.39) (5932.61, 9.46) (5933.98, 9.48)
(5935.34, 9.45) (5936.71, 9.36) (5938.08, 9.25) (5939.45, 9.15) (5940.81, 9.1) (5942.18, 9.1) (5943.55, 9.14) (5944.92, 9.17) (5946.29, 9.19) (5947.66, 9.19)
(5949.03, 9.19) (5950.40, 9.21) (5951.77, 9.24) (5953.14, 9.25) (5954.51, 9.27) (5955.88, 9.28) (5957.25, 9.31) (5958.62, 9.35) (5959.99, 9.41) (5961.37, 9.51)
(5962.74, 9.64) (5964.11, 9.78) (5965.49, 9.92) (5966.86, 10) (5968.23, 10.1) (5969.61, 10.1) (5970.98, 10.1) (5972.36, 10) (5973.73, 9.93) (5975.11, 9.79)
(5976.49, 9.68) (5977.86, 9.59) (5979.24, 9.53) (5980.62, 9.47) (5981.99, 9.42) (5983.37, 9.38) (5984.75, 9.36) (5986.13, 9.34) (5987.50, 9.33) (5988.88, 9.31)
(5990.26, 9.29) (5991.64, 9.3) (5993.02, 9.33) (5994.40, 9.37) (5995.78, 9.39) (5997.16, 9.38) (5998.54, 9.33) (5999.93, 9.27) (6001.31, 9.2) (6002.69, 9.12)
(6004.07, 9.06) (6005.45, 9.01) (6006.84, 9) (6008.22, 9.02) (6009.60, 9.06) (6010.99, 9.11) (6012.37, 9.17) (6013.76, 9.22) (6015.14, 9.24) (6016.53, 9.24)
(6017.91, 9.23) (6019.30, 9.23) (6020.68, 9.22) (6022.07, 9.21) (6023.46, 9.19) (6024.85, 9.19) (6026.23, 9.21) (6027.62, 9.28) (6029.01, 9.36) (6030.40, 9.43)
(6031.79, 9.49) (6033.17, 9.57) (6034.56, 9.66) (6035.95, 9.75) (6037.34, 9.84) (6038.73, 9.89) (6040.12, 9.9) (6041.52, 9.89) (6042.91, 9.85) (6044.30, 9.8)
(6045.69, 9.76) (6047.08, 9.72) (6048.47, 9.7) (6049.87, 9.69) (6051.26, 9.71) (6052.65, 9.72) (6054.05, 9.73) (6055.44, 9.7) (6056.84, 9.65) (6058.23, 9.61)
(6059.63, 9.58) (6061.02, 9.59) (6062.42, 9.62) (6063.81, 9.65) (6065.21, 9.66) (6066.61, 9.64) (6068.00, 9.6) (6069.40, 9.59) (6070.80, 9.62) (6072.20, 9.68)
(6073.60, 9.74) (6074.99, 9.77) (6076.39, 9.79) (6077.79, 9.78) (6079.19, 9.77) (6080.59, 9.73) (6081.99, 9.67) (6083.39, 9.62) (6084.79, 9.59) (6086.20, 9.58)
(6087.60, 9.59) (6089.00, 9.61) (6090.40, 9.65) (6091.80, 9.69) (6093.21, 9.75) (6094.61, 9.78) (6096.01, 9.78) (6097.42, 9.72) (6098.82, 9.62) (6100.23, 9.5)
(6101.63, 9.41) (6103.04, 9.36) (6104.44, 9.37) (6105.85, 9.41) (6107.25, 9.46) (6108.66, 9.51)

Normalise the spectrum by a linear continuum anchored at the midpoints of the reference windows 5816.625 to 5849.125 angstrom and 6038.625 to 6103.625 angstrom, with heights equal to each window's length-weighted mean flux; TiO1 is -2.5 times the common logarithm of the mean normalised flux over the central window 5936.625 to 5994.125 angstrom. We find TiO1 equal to 0.03 mag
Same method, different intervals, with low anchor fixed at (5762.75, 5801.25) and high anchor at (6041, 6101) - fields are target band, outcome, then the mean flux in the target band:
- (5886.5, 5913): 0.177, 8.17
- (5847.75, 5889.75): 0.057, 9.1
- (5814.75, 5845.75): -0.033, 9.87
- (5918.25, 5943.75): 0.044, 9.24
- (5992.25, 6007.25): 0.049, 9.23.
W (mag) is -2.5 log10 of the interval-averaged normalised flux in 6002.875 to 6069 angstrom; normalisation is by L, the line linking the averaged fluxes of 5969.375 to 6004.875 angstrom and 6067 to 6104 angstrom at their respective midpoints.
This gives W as 0.01 mag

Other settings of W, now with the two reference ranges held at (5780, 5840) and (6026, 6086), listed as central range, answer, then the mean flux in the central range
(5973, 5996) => 0.02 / 9.46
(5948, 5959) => 0.05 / 9.26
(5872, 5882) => 0.07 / 9.05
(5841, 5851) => -0.01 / 9.71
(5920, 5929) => 0.06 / 9.16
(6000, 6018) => 0.06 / 9.13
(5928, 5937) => 0.03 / 9.37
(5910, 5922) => 0.06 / 9.17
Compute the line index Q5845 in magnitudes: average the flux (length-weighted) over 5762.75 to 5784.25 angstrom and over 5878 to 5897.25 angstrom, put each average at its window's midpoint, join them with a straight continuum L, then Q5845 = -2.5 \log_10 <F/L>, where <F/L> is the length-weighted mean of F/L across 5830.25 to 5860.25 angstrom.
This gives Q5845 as -0.148 mag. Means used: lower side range 9.75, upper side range 7.77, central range 9.75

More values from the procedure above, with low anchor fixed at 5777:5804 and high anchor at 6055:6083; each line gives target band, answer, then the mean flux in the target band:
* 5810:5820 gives -0.03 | 9.64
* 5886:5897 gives 0.29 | 7.27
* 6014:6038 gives 0.03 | 9.37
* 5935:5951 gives 0.04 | 9.2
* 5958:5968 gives -0.01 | 9.68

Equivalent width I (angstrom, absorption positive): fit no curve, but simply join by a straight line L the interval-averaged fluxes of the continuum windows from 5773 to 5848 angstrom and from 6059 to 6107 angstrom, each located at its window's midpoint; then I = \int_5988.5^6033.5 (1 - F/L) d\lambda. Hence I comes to 1.9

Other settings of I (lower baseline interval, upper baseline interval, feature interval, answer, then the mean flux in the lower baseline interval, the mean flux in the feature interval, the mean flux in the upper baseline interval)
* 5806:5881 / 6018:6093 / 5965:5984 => -0.32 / 9.64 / 9.79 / 9.62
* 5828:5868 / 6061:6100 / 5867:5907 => 5.28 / 9.71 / 8.42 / 9.67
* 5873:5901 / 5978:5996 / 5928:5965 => -2.00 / 8.05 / 9.31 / 9.38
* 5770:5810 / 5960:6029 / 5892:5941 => 3.12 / 9.56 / 8.86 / 9.41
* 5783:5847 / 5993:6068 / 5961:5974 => -0.54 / 9.69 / 9.92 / 9.46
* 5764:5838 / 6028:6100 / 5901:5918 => 0.99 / 9.69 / 9.12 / 9.68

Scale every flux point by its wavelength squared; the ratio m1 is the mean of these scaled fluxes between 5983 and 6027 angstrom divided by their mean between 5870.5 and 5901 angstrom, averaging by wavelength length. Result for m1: 1.2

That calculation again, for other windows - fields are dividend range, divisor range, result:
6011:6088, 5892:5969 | 1.10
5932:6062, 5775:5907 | 1.08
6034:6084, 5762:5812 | 1.11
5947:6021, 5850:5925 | 1.10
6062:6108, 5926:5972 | 1.07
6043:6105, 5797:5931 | 1.12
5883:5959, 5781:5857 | 0.95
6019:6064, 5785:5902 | 1.11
